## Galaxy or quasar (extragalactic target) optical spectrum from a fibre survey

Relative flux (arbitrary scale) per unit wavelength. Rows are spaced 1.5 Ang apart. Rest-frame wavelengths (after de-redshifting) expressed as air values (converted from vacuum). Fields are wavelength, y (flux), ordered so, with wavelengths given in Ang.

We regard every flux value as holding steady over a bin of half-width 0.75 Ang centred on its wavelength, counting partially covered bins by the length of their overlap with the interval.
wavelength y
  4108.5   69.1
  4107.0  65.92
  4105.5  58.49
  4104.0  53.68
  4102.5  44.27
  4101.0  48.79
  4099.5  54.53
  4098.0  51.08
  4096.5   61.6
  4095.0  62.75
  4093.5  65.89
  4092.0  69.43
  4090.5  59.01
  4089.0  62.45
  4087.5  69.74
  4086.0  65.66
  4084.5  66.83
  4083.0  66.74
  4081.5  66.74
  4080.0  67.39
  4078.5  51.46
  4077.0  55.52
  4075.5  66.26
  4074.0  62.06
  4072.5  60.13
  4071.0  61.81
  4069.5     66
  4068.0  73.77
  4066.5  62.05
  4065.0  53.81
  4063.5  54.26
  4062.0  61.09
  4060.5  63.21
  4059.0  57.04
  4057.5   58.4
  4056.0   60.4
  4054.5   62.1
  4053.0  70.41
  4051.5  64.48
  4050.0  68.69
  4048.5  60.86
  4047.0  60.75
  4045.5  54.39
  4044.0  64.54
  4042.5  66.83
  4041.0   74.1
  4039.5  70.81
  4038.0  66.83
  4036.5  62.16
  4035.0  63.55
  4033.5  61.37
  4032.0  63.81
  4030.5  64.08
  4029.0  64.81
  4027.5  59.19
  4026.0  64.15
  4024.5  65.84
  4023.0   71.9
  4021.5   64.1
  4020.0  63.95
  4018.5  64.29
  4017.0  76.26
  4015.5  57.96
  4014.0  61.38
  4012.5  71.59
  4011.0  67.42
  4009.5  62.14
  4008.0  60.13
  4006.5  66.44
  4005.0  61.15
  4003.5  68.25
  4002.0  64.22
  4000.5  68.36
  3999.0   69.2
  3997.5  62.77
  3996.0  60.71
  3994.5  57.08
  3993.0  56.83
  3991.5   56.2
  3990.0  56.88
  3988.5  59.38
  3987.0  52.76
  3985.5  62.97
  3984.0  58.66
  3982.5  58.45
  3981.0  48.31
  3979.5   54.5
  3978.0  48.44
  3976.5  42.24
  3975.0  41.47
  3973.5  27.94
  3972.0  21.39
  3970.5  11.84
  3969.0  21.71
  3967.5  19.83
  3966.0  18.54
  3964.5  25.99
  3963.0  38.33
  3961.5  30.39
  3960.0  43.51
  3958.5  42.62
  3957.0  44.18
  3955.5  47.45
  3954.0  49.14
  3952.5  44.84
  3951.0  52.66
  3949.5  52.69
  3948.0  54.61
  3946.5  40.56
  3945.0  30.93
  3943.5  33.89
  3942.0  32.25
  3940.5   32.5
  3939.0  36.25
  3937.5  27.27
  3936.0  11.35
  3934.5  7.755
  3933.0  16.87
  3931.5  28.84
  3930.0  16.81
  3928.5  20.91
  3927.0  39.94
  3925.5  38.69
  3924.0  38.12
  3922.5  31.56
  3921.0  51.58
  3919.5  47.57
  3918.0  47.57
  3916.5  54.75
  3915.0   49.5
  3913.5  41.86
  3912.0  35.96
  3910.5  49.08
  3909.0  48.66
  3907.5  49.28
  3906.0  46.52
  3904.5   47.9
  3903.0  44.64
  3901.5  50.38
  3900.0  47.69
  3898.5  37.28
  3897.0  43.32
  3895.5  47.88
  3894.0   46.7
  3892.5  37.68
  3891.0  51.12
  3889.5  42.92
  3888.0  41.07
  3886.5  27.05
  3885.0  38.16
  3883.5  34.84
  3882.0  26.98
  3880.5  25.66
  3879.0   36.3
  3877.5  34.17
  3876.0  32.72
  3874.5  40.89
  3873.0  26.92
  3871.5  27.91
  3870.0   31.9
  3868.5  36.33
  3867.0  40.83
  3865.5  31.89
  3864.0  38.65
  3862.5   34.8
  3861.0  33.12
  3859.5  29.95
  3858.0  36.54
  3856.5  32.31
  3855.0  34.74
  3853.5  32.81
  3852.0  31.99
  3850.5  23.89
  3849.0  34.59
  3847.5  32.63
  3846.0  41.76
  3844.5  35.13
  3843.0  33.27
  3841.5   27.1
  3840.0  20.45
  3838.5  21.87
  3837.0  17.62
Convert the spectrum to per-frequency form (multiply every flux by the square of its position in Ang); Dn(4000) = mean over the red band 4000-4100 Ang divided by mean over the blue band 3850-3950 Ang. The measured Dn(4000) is 1.86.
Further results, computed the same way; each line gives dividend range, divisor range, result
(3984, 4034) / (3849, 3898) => 1.91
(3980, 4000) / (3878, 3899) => 1.61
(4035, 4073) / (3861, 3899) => 1.89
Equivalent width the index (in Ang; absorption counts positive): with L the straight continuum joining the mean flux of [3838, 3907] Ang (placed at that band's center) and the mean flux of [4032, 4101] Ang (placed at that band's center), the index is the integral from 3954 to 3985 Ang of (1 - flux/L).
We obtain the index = 7.33 Ang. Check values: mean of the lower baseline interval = 36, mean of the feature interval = 37.8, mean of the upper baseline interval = 62.7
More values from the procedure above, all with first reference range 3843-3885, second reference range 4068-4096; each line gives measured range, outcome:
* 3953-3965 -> 1.6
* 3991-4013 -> -4.5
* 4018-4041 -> -3.4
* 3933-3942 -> 4.2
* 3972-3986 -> 0.6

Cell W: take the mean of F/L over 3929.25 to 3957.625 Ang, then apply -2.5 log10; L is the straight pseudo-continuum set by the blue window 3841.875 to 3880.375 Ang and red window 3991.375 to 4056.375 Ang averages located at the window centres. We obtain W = 0.388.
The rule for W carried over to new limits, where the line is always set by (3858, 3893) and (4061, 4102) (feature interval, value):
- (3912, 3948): 0.21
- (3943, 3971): 0.21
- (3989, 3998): -0.16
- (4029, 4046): -0.16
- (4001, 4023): -0.23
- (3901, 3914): -0.18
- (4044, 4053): -0.10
